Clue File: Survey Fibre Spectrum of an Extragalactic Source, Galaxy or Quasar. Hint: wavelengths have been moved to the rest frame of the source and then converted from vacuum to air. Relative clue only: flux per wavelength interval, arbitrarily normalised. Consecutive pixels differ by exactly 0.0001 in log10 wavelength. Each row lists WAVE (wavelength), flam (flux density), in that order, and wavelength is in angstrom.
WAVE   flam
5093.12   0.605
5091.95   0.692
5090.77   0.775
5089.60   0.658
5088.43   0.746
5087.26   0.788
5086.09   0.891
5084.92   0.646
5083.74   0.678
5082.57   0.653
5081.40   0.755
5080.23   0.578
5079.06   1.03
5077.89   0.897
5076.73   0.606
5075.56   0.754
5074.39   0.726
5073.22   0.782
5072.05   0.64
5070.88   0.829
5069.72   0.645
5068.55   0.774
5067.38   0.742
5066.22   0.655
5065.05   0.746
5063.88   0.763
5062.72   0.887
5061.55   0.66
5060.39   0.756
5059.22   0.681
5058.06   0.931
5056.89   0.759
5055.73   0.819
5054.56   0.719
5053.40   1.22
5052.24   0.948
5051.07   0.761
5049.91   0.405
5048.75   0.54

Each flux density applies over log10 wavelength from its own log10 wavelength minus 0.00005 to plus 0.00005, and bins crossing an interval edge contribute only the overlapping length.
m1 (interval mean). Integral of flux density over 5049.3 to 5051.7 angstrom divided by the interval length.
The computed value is 0.588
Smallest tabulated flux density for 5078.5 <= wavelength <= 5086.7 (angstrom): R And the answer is 0.578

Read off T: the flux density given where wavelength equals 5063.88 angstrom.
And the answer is 0.763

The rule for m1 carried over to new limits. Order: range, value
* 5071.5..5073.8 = 0.711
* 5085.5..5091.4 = 0.771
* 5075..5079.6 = 0.821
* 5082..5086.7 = 0.717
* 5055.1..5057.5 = 0.787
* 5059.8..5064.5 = 0.766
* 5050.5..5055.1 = 0.914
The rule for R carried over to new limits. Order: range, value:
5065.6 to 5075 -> 0.64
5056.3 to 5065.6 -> 0.66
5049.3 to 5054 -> 0.405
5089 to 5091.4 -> 0.658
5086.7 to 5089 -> 0.746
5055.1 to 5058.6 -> 0.759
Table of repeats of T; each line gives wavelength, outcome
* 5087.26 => 0.788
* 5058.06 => 0.931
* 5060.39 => 0.756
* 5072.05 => 0.64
